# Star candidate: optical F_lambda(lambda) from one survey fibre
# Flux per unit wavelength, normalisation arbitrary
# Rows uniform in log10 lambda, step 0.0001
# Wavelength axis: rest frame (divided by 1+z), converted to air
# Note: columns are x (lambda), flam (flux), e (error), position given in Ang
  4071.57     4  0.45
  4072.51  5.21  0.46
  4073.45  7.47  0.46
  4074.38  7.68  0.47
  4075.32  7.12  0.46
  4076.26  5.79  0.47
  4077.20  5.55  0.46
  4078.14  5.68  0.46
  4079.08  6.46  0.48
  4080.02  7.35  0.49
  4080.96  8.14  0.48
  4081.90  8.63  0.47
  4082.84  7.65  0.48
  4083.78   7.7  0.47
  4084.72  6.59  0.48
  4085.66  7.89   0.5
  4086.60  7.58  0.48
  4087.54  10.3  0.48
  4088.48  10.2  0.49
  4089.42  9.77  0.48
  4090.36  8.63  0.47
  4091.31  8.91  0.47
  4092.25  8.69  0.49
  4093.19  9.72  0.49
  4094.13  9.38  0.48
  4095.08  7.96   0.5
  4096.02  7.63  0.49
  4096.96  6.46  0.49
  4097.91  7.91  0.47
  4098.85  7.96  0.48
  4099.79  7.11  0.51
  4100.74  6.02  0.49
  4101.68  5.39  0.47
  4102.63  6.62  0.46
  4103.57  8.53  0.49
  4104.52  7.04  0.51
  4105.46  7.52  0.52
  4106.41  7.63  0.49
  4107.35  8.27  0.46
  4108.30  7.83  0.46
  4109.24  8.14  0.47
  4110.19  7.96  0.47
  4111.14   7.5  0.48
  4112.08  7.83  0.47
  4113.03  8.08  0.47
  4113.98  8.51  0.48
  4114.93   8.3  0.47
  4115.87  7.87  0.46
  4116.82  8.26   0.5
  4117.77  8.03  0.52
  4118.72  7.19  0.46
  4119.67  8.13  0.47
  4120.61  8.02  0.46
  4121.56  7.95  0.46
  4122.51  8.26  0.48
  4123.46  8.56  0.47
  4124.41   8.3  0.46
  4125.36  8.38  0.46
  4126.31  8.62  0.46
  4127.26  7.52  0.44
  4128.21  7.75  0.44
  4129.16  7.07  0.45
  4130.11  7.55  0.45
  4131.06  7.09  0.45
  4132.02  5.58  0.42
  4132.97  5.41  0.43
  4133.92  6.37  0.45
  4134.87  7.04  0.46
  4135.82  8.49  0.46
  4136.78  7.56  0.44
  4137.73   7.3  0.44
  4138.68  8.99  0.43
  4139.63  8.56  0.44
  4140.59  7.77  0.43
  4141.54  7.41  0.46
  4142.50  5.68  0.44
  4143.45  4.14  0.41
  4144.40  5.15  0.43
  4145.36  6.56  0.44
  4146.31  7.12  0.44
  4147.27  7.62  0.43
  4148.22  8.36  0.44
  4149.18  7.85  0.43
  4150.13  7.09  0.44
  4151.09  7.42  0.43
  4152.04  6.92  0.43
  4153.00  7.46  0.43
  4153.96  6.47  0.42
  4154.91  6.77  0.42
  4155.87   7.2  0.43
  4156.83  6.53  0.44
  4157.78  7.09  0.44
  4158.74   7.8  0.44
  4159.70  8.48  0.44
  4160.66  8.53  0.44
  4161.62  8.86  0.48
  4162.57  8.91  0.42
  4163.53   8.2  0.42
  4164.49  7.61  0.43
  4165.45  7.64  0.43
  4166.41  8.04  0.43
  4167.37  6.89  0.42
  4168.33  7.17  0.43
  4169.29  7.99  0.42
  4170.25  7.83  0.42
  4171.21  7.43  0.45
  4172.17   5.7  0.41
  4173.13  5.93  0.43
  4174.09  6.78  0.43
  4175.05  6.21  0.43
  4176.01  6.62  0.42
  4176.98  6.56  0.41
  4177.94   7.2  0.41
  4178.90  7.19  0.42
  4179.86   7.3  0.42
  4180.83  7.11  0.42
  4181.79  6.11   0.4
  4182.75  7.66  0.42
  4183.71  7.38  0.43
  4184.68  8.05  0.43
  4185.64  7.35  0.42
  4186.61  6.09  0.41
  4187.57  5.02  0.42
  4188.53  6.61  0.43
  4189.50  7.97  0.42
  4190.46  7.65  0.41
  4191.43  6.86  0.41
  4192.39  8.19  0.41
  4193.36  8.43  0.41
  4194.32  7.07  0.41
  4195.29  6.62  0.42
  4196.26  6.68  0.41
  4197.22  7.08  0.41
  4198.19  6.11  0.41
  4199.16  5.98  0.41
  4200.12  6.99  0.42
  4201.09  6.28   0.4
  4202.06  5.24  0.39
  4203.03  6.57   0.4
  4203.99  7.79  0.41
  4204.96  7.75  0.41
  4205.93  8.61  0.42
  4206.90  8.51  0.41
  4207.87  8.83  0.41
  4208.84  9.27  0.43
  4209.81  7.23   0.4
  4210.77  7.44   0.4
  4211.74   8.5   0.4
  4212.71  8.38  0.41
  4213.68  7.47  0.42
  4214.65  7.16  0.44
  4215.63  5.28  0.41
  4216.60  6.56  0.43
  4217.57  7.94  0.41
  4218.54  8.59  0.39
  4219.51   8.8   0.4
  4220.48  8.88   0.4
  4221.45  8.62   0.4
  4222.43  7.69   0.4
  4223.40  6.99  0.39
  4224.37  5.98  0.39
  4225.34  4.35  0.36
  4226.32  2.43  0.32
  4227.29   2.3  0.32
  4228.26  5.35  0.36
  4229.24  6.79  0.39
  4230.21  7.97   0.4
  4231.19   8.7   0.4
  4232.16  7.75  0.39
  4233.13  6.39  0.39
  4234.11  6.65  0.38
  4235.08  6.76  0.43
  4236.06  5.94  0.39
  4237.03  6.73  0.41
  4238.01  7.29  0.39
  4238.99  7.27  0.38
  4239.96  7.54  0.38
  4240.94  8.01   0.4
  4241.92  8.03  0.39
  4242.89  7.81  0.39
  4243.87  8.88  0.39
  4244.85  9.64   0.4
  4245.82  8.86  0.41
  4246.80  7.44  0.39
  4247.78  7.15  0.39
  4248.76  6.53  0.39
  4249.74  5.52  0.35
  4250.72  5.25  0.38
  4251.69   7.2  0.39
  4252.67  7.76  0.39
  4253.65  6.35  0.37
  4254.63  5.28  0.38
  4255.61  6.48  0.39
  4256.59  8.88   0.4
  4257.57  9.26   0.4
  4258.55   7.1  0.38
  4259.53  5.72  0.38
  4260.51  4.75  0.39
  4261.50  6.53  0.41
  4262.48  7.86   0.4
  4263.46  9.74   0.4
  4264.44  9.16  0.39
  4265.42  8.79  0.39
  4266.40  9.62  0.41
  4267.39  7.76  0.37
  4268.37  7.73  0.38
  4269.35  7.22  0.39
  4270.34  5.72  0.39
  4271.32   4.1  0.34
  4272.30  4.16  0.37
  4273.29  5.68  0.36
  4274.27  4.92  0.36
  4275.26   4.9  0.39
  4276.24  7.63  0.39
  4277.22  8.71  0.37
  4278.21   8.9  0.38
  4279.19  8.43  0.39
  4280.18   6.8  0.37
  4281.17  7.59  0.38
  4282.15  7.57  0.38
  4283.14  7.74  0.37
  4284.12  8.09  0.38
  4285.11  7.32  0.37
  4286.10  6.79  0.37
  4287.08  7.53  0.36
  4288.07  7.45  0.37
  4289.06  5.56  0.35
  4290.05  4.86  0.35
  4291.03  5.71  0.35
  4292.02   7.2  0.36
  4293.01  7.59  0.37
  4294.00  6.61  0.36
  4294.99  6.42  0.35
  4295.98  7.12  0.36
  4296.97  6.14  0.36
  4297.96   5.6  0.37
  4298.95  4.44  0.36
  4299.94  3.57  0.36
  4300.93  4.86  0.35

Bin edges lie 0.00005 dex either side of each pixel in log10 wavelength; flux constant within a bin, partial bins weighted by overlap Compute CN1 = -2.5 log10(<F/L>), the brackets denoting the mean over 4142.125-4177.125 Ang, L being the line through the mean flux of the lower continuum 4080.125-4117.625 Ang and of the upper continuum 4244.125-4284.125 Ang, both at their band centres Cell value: 0.08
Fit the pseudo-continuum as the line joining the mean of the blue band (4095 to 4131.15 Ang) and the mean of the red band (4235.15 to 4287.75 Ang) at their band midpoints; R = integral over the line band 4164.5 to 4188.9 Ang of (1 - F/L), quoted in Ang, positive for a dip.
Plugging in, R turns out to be 1.8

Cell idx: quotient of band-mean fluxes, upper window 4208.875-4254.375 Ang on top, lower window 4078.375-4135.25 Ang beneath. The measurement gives 0.91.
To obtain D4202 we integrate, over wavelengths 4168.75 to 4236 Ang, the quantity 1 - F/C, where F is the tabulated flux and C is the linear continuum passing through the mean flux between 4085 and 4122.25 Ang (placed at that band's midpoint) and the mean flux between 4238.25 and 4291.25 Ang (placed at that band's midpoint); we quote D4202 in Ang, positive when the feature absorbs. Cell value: 4.2 Ang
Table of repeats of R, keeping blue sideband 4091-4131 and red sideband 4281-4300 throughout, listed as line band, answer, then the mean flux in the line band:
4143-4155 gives 1.2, 6.85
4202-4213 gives -1.2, 7.94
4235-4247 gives -1.4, 7.75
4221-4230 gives 1.8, 5.67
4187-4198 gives 0.3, 7.07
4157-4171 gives -0.8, 7.89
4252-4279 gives -1.2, 7.08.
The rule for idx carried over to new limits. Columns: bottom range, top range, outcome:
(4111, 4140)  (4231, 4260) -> 0.94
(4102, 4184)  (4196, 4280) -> 0.96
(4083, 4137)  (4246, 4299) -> 0.88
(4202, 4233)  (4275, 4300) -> 0.95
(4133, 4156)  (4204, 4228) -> 1.02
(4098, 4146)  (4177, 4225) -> 0.98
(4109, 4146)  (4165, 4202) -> 0.93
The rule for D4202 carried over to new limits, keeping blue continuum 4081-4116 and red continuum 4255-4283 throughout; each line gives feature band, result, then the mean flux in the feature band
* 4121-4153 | 2.0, 7.32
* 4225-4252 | 1.9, 6.82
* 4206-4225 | -0.9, 7.79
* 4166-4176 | 0.9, 6.97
